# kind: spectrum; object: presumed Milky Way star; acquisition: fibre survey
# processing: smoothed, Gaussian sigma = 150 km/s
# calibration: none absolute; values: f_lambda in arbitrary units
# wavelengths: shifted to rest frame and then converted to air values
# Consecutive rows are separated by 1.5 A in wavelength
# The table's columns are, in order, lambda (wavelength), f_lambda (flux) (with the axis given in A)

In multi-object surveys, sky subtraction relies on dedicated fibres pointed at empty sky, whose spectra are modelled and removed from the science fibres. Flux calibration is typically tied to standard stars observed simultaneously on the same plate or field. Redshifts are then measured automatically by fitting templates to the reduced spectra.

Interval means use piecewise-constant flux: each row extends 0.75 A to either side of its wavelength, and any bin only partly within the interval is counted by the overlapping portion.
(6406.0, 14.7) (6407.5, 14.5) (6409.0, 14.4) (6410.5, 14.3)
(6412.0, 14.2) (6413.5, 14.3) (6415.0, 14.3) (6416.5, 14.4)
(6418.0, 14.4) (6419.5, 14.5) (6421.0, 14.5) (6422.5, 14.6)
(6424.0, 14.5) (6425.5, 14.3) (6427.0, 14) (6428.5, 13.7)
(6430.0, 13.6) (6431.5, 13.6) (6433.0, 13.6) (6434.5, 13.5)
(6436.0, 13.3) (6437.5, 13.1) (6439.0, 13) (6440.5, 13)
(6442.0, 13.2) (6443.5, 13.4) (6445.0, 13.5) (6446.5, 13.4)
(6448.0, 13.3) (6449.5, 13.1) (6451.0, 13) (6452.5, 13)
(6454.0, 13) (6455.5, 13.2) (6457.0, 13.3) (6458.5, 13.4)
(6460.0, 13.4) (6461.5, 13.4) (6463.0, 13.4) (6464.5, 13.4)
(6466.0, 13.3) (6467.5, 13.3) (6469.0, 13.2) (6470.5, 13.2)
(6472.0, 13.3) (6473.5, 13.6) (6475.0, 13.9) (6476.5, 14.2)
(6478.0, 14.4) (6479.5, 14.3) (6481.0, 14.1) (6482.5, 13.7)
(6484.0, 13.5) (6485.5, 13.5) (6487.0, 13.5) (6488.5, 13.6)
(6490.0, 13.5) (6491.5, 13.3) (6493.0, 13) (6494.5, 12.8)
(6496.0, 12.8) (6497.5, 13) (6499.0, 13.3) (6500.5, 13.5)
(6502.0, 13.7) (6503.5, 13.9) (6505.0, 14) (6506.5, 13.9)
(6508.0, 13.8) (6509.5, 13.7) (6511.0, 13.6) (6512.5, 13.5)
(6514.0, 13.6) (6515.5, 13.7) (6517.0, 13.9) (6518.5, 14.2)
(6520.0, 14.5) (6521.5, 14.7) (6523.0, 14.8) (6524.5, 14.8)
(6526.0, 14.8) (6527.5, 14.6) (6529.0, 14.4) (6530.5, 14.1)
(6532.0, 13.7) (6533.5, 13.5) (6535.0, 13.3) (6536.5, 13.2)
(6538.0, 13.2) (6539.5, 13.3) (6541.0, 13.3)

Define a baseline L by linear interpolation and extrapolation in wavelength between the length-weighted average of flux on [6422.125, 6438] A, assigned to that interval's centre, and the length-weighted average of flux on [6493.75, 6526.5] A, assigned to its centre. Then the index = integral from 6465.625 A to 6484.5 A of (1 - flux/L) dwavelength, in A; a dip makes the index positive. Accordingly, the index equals 0.2 A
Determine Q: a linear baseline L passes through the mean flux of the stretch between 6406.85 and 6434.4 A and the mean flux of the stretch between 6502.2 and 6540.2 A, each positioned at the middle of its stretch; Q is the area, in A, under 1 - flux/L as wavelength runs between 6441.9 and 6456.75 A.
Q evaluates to 1.0 A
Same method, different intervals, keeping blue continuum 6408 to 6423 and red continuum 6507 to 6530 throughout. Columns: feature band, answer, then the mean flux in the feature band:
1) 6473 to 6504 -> 1.4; 13.6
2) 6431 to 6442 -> 0.8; 13.3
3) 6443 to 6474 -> 2.2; 13.3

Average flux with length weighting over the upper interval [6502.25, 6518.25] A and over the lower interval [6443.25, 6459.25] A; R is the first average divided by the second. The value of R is 1.04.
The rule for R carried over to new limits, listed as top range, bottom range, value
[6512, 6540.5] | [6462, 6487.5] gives 1.03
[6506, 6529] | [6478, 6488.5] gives 1.03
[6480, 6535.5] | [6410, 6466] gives 1.01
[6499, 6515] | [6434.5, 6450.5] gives 1.03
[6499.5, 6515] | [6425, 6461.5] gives 1.03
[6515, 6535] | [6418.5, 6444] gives 1.04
